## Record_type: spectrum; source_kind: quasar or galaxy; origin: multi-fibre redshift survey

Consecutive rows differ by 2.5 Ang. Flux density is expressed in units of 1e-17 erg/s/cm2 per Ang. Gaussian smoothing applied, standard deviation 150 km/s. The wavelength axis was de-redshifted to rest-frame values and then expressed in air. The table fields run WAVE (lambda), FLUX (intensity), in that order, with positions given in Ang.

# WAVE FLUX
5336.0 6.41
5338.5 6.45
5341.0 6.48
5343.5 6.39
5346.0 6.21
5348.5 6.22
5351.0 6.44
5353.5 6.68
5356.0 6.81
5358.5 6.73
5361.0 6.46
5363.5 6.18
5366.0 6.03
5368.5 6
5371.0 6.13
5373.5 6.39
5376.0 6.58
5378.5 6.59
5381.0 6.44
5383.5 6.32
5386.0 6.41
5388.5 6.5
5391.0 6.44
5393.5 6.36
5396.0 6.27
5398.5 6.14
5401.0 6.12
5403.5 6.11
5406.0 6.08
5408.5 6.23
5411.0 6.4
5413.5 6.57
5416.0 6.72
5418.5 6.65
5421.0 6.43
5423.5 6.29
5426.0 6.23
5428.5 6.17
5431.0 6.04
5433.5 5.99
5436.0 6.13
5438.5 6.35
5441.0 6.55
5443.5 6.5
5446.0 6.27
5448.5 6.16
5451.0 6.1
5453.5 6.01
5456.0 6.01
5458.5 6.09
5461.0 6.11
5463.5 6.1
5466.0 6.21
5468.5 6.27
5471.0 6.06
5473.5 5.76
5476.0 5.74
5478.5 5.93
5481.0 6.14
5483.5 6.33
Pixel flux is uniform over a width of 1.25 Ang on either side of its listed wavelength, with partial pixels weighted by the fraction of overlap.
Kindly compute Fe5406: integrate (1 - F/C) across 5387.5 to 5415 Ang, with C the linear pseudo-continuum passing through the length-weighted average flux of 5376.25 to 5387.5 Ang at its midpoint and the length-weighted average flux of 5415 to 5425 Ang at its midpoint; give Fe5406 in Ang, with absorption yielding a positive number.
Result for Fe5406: 0.8 Ang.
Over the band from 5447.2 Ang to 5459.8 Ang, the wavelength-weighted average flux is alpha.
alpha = 6.07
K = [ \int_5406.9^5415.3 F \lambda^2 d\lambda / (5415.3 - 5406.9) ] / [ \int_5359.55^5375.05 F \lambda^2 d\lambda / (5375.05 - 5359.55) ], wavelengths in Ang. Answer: 1.0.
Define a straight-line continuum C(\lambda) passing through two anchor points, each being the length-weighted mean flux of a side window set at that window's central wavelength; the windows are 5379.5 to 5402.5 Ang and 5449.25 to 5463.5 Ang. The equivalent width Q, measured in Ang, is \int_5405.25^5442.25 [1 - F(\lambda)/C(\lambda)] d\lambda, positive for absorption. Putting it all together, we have -0.7 Ang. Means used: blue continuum 6.33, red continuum 6.07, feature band 6.33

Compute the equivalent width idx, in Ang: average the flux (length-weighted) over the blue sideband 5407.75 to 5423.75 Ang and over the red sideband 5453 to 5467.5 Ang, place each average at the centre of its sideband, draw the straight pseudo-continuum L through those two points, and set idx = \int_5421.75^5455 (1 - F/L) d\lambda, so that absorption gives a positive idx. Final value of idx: 0.38 Ang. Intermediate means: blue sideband 6.49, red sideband 6.1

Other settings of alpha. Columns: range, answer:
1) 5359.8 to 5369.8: 6.17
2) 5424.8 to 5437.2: 6.11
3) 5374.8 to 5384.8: 6.48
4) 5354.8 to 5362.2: 6.67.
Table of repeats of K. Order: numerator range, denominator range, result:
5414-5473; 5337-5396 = 1.00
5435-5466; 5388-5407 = 1.01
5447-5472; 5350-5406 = 0.99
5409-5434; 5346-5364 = 1.00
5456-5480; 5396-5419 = 0.98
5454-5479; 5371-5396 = 0.97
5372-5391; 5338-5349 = 1.03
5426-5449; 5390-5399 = 1.00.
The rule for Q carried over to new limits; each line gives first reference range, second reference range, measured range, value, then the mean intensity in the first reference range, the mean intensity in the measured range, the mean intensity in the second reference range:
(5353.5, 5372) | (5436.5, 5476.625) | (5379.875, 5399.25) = -0.2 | 6.36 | 6.37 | 6.15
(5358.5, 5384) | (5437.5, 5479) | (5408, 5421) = -0.6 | 6.33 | 6.52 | 6.13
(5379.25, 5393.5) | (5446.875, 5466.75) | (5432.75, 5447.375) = -0.3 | 6.42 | 6.31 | 6.1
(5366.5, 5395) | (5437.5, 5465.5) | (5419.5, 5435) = 0.2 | 6.37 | 6.2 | 6.2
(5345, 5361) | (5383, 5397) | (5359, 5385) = 0.5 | 6.52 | 6.32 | 6.39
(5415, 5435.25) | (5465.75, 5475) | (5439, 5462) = -0.2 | 6.31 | 6.21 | 6.05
